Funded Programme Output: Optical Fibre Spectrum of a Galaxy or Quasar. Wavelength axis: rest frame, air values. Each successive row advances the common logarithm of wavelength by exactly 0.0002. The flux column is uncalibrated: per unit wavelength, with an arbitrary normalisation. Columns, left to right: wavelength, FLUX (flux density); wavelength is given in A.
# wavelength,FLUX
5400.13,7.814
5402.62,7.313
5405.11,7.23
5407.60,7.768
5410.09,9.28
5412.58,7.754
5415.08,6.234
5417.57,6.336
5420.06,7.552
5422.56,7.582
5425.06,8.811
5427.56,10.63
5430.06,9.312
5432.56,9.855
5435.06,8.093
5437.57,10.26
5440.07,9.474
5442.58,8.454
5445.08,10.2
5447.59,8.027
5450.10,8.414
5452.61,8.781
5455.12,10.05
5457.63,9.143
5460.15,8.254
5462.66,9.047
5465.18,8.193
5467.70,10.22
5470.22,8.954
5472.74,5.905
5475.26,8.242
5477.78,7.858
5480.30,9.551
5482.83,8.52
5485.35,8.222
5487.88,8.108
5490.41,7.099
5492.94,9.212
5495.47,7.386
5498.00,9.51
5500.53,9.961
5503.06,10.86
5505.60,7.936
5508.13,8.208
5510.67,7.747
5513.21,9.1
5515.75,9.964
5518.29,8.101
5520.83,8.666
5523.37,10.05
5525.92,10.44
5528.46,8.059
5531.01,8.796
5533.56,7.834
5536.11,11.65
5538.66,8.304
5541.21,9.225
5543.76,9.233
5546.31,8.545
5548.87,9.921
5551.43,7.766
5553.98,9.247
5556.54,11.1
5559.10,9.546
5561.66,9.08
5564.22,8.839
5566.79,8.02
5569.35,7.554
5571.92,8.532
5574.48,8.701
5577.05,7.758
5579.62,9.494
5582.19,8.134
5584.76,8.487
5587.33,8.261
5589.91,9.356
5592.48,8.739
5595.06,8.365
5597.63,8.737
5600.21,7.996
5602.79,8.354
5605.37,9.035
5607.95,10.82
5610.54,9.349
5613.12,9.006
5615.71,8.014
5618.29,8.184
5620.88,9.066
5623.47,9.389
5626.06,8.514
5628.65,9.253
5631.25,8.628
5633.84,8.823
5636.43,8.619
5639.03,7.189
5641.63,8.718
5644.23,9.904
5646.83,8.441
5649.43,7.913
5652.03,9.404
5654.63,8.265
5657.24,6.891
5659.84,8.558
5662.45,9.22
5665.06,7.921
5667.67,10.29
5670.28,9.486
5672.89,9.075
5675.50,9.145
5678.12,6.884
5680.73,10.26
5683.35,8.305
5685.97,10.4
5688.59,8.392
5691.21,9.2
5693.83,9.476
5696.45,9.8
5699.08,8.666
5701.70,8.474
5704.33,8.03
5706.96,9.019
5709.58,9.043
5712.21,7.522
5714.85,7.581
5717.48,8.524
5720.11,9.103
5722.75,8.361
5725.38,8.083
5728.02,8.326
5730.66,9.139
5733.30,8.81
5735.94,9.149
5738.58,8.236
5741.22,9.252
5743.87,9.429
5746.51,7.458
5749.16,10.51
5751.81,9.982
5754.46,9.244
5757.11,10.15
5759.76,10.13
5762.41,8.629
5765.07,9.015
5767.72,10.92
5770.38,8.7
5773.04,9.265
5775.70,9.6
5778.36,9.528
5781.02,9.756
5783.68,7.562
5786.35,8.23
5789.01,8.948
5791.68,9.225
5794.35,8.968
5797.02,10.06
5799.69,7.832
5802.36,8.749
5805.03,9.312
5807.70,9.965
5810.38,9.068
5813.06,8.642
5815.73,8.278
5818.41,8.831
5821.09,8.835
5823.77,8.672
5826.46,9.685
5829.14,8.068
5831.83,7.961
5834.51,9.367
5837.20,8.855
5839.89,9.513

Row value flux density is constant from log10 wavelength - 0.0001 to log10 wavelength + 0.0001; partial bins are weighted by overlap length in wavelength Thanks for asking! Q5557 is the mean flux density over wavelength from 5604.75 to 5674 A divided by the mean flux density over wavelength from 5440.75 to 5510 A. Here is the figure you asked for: 1.0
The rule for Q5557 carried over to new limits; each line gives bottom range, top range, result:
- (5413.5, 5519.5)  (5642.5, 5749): 1.01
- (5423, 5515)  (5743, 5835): 1.03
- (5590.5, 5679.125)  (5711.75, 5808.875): 1.03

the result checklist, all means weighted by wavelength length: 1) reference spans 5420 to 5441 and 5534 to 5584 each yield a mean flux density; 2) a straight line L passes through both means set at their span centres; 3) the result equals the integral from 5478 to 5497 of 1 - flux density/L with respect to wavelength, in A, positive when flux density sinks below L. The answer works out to 1.6 A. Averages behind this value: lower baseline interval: 9.14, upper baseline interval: 8.96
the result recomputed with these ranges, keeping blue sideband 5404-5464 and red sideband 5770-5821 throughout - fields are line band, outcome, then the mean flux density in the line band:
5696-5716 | 0.94 A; 8.47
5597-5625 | -0.37 A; 8.9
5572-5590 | 0.44 A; 8.54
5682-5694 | -0.35 A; 9.12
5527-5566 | -1.84 A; 9.13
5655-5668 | 0.61 A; 8.42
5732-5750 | -0.03 A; 8.94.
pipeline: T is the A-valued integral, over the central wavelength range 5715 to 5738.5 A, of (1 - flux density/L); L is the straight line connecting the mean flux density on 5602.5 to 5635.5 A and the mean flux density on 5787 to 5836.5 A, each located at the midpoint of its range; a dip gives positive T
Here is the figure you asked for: 0.9 A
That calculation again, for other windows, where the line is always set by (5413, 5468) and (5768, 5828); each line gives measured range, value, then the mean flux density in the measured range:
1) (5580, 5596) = 0.42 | 8.61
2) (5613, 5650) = 0.98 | 8.65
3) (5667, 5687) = -0.59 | 9.18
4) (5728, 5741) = 0.22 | 8.82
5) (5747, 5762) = -1.33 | 9.78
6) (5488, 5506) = -0.15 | 8.85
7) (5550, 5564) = -0.78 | 9.32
